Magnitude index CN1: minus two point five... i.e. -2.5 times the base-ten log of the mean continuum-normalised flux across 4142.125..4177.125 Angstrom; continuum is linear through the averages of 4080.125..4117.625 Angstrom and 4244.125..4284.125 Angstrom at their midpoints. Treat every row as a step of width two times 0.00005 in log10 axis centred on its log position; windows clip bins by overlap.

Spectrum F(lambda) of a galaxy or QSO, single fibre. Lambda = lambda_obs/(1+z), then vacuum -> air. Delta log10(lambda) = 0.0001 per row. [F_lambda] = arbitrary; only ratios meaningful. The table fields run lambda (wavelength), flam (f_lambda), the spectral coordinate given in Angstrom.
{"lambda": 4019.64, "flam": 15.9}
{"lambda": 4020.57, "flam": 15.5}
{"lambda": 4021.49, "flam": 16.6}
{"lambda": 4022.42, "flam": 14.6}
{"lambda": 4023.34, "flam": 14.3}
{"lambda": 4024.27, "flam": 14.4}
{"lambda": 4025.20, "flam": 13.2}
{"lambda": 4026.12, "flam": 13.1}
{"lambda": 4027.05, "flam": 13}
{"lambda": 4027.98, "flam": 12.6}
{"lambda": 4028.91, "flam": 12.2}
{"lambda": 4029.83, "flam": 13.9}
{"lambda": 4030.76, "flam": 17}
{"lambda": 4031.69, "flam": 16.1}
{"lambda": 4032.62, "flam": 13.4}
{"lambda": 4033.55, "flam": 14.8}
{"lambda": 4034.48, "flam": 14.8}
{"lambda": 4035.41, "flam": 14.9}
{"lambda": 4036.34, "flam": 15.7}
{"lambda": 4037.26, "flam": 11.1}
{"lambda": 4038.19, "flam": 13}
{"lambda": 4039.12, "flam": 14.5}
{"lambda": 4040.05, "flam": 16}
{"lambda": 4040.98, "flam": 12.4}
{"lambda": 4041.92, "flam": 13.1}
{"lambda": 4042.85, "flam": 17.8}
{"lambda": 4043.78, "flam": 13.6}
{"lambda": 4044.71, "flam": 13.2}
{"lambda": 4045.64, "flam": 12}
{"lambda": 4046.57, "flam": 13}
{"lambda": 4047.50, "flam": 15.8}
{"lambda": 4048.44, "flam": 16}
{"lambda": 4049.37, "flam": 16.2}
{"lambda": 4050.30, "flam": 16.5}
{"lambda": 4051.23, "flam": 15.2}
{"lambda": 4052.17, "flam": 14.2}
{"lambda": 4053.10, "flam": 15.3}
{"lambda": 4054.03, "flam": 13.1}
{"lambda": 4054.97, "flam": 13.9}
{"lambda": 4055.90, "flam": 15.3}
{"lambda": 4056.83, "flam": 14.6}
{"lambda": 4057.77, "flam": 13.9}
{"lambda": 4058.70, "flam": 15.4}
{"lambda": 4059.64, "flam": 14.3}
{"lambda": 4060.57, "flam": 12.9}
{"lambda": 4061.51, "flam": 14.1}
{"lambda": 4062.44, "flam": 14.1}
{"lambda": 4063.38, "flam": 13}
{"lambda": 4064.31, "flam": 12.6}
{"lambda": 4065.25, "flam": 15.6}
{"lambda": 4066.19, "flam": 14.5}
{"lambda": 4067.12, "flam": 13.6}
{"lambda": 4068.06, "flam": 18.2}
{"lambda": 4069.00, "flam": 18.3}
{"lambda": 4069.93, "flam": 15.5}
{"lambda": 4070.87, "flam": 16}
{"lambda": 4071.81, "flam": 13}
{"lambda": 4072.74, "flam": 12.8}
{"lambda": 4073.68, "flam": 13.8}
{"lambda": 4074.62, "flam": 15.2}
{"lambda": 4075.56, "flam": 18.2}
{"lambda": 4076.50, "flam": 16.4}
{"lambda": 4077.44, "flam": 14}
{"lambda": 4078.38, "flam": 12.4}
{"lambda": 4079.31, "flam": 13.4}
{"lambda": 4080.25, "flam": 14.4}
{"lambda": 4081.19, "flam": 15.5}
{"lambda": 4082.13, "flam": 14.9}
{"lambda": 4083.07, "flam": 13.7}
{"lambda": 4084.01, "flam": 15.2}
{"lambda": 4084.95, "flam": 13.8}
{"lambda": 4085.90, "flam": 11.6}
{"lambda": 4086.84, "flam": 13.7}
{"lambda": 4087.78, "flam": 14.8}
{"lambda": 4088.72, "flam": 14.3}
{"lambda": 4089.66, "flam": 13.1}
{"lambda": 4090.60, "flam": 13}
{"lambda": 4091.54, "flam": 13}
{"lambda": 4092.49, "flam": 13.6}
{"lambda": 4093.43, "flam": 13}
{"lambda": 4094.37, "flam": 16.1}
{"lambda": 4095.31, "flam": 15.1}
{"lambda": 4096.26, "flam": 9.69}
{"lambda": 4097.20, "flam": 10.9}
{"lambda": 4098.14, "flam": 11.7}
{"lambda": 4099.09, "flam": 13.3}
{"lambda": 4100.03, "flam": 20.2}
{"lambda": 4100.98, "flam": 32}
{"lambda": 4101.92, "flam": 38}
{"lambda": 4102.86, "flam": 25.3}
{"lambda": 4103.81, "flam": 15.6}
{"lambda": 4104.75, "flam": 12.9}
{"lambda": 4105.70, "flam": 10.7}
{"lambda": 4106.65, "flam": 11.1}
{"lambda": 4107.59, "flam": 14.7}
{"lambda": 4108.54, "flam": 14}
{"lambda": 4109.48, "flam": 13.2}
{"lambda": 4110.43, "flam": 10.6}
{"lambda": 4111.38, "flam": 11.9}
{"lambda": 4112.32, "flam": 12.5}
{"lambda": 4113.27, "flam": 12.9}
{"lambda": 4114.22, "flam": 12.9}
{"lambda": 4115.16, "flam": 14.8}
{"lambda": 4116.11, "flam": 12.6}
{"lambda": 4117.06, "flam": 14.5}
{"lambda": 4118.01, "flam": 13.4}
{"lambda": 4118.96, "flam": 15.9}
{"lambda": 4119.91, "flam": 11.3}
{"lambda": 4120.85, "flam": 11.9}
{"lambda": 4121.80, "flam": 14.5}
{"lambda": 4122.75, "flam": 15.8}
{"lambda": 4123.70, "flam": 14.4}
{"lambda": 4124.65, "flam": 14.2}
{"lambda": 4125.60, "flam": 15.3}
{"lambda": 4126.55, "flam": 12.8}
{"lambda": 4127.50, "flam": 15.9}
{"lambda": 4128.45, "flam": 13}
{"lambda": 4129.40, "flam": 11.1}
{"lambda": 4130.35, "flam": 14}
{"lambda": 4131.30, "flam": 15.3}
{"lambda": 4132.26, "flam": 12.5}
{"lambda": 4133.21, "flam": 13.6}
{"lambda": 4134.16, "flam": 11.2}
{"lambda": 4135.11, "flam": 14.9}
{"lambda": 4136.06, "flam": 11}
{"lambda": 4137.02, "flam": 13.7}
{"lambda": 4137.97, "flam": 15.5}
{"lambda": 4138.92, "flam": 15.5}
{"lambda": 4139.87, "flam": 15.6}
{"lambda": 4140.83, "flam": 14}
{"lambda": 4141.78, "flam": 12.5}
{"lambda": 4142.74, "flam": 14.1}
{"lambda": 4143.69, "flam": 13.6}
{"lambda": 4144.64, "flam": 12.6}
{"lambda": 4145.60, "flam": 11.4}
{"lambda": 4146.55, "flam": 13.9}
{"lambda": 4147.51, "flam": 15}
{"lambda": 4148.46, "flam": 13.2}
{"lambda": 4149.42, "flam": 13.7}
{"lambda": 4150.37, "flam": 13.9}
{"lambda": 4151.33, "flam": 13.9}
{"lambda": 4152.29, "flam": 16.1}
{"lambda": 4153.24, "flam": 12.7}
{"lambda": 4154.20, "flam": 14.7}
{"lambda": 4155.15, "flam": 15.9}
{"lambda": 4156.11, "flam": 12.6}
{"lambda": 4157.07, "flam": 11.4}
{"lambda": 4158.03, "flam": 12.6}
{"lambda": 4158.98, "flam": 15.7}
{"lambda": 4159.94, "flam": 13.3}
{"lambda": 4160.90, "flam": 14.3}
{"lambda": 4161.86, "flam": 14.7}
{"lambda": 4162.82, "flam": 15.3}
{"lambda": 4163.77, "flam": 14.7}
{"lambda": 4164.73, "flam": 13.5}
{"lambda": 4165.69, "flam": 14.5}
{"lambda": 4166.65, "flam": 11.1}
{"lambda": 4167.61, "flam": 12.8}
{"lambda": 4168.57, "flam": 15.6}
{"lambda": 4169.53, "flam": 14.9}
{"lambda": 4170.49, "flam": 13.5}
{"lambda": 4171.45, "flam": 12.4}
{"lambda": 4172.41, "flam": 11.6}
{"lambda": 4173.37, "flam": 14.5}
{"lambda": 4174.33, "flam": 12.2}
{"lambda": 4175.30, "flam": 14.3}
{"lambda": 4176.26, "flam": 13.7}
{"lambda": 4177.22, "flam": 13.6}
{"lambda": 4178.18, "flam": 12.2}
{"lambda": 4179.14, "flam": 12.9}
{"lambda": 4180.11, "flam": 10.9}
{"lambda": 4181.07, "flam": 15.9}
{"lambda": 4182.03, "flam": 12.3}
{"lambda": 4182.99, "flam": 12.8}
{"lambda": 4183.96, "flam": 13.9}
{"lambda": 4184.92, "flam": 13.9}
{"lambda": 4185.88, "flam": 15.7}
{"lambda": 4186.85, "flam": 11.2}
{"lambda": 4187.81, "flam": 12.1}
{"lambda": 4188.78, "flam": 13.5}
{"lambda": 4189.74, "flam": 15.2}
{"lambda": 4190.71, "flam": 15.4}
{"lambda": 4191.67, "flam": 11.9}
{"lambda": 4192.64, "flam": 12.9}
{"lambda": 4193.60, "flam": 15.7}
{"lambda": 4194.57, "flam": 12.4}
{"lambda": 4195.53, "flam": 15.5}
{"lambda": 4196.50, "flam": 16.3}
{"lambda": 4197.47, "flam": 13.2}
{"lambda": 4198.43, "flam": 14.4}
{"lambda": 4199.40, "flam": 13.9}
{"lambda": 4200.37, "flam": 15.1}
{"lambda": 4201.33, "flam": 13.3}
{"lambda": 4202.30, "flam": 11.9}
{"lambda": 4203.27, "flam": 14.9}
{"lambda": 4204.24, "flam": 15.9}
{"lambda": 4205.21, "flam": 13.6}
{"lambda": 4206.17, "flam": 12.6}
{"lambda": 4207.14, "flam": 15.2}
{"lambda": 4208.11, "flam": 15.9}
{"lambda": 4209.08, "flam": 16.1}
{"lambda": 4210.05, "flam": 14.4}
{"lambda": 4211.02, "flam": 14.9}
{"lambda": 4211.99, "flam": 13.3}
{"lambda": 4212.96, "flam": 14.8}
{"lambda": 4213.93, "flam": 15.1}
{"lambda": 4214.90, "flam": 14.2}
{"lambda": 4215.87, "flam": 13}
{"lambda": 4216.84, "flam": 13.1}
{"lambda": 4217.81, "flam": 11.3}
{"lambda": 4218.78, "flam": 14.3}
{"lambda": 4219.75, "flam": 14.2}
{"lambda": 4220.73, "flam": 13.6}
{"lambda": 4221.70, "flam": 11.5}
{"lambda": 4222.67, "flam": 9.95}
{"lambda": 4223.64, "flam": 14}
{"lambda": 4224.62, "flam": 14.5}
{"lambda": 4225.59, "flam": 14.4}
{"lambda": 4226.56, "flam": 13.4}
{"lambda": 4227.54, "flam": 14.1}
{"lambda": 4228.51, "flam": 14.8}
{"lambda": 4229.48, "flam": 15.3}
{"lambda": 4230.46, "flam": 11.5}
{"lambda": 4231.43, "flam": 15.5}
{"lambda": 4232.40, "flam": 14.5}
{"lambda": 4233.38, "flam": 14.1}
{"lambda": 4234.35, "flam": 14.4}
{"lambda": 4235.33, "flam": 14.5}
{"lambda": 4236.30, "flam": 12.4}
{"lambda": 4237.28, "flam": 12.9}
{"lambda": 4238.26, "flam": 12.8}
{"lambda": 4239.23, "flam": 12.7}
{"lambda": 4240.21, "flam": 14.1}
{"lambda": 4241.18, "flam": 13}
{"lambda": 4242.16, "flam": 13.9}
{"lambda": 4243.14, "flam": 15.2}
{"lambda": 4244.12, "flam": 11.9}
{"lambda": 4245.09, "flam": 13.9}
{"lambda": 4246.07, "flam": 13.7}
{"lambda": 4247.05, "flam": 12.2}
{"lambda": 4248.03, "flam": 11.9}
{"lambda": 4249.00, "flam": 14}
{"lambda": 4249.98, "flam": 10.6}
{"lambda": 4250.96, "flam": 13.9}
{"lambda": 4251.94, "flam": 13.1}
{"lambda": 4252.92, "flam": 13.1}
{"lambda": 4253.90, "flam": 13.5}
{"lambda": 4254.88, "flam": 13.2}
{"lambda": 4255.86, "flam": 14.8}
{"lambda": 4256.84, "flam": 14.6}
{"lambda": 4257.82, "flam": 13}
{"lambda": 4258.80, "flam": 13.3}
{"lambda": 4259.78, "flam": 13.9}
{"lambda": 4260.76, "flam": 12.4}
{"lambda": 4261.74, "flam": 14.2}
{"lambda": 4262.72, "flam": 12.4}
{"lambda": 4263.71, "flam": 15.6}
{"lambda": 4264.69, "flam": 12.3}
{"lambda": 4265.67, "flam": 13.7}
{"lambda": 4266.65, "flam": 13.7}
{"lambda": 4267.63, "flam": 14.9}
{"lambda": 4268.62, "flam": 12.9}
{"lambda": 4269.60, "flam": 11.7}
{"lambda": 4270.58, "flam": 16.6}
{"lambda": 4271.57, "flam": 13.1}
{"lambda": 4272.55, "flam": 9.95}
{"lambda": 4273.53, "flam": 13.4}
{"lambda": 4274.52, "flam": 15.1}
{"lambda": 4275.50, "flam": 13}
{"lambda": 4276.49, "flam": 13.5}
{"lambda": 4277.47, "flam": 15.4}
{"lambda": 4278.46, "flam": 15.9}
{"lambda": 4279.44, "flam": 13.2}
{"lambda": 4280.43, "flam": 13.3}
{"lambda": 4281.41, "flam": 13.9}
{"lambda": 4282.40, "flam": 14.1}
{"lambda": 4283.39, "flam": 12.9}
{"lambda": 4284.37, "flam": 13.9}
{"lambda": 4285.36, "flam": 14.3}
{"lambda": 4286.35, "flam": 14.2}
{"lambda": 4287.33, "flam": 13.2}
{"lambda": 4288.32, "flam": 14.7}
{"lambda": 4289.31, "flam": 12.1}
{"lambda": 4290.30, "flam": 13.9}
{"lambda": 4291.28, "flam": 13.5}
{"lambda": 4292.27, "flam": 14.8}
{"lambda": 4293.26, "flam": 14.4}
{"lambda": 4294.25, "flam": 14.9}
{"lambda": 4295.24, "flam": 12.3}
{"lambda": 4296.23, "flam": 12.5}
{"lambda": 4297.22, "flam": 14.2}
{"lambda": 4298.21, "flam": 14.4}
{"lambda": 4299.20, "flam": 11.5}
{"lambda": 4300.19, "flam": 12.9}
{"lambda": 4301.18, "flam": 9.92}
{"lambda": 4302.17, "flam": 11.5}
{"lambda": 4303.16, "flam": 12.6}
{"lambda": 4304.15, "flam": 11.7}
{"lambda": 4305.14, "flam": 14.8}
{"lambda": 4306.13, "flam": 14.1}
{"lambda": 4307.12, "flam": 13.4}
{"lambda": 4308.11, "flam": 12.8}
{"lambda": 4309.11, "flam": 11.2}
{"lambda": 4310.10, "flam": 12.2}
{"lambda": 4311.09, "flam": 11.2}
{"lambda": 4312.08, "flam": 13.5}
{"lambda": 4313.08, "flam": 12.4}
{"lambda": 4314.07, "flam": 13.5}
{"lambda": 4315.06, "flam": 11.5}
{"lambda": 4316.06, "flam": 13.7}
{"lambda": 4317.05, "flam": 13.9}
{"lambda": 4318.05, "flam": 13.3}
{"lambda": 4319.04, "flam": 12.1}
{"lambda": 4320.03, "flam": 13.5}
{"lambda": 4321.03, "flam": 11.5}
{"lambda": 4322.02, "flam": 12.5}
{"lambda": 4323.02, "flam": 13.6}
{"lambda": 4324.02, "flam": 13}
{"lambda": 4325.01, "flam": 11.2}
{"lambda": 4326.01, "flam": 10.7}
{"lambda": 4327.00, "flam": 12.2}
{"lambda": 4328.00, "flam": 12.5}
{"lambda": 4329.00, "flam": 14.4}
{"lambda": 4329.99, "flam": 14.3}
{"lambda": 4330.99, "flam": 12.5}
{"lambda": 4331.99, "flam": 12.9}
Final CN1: 0.05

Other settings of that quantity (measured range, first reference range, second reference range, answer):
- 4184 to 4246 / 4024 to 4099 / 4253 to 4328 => -0.02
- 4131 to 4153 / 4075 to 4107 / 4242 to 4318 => 0.09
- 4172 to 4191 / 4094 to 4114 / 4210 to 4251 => 0.08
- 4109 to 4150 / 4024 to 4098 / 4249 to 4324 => 0.03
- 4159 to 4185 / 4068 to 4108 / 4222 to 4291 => 0.07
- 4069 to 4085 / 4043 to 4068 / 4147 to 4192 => -0.03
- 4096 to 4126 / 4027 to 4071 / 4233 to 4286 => -0.07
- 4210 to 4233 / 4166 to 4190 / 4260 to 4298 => -0.02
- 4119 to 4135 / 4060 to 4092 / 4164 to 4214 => 0.04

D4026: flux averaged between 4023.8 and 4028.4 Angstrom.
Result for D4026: 13.3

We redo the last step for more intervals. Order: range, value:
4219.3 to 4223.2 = 12.3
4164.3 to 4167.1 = 13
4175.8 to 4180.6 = 12.7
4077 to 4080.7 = 13.6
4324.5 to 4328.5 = 11.7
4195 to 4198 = 15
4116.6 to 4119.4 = 14.6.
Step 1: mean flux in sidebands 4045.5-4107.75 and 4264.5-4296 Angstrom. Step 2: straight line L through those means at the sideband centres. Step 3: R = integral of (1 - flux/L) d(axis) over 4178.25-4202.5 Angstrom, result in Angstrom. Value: 1.1 Angstrom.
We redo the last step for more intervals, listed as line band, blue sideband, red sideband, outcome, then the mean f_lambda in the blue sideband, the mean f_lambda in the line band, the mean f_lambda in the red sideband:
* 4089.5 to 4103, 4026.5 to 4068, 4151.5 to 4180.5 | -3.0 Angstrom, 14.3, 17.1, 13.6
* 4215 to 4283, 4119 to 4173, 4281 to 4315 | -0.9 Angstrom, 13.7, 13.5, 13.1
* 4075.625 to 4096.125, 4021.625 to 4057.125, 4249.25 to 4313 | 0.1 Angstrom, 14.3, 14.1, 13.3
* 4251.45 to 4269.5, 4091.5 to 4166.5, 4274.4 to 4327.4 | -0.2 Angstrom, 14.3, 13.5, 13.1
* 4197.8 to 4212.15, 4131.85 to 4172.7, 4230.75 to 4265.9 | -0.8 Angstrom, 13.7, 14.4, 13.5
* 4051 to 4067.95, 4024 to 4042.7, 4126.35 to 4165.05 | -0.4 Angstrom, 14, 14.3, 13.8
